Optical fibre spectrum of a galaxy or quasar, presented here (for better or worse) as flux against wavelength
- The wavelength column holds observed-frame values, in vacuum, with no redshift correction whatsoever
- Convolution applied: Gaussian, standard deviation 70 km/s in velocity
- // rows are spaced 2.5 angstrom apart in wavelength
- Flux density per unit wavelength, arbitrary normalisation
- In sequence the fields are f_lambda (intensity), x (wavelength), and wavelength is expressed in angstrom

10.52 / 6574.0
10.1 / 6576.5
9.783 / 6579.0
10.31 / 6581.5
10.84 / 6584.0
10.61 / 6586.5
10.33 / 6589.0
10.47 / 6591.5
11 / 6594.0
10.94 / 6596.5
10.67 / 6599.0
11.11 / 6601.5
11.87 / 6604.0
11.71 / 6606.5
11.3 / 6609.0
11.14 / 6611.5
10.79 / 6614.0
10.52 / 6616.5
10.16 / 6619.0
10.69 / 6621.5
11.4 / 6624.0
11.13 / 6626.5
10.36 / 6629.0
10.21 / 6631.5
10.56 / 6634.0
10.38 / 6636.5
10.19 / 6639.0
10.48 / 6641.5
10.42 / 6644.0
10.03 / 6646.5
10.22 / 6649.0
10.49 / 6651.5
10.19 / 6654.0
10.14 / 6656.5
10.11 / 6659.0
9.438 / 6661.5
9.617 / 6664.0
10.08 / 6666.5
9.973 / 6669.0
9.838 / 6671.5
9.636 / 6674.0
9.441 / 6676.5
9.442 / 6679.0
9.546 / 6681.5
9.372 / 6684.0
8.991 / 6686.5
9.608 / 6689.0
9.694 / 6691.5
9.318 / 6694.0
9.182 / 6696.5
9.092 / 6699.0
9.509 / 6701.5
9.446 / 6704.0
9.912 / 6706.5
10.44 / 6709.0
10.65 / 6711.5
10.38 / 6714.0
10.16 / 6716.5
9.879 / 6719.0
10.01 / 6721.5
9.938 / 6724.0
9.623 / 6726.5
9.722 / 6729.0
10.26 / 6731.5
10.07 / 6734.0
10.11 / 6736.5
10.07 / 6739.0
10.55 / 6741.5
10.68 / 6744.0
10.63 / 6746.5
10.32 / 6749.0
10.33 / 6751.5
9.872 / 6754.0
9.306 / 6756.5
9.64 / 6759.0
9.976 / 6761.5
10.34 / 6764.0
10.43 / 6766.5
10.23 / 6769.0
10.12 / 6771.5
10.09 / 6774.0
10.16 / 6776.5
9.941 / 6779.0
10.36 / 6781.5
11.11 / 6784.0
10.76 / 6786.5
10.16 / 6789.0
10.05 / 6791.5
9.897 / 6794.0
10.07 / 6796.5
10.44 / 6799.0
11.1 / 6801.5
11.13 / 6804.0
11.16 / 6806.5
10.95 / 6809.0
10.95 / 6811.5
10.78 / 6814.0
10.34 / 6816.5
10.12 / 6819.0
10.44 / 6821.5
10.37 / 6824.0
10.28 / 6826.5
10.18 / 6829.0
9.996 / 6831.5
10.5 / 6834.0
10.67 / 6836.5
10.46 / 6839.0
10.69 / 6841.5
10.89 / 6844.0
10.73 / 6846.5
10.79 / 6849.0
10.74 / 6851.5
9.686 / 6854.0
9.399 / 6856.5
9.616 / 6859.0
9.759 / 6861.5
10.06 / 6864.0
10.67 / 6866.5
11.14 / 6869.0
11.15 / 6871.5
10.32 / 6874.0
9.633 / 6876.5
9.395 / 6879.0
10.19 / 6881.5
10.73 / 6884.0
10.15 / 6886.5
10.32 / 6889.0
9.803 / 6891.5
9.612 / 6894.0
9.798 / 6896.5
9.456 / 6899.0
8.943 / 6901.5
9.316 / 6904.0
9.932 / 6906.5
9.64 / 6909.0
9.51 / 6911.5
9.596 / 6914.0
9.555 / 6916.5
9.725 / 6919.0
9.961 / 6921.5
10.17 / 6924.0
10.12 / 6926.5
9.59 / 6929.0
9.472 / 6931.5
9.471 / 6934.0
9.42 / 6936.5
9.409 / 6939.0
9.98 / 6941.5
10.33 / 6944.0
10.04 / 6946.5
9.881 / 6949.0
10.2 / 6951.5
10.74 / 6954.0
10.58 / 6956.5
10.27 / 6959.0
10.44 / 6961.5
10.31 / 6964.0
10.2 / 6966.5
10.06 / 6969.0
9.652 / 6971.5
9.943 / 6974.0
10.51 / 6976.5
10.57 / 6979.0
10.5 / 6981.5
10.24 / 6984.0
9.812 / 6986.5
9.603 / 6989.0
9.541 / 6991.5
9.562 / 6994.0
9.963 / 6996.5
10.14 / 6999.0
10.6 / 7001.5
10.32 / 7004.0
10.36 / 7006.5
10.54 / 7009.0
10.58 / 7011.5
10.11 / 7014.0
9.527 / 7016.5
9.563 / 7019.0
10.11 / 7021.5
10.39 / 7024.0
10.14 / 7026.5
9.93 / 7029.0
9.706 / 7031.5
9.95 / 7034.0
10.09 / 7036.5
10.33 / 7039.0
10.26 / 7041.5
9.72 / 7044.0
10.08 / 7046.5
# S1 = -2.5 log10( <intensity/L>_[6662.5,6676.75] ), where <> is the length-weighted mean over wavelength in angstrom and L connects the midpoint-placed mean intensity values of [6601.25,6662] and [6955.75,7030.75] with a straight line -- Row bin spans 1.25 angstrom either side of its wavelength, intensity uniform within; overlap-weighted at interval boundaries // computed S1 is 0.08 mag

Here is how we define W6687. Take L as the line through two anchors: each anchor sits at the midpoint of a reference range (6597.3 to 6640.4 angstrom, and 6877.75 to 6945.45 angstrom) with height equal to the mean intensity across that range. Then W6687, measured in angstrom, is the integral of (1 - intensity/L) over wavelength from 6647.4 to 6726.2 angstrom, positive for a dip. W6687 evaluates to 5.9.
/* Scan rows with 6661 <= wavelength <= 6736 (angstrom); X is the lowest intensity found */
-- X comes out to 8.991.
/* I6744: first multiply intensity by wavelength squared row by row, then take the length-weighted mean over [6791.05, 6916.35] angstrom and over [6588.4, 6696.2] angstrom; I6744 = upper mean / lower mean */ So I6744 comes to 1.1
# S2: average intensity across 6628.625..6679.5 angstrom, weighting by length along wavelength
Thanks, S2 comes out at 10.1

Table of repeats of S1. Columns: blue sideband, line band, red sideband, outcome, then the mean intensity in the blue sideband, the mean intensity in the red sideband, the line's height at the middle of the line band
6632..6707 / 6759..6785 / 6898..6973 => -0.04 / 9.81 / 9.87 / 9.83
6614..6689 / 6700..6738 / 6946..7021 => 0.01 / 10.1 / 10.1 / 10.1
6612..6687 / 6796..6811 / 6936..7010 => -0.07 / 10.1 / 10.1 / 10.1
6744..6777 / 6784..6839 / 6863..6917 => -0.05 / 10.1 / 9.96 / 10.1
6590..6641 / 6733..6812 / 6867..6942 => 0.00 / 10.8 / 9.86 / 10.3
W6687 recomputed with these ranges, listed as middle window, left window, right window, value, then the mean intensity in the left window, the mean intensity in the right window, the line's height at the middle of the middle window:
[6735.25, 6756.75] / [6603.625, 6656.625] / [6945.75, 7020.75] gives 0.47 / 10.6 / 10.1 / 10.5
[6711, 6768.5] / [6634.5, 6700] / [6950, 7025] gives -1.33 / 9.82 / 10.2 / 9.89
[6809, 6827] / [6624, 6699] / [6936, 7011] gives -0.84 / 9.94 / 10.1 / 10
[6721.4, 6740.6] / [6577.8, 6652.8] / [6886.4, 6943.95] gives 0.58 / 10.7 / 9.7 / 10.3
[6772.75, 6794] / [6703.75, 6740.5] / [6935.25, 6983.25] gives -0.45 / 10.1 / 10.2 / 10.1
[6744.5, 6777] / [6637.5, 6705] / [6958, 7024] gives -0.86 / 9.76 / 10.1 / 9.86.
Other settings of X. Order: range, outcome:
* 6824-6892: 9.395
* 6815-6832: 9.996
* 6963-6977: 9.652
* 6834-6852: 10.46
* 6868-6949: 8.943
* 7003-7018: 9.527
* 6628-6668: 9.438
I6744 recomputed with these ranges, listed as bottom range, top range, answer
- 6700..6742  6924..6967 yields 1.07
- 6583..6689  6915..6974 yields 1.05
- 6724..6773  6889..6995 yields 1.04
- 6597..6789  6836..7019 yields 1.06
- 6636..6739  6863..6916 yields 1.07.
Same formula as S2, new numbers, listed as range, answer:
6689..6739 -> 9.86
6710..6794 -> 10.2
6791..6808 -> 10.6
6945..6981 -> 10.2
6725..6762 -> 10.1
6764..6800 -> 10.3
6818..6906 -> 10.2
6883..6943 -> 9.73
